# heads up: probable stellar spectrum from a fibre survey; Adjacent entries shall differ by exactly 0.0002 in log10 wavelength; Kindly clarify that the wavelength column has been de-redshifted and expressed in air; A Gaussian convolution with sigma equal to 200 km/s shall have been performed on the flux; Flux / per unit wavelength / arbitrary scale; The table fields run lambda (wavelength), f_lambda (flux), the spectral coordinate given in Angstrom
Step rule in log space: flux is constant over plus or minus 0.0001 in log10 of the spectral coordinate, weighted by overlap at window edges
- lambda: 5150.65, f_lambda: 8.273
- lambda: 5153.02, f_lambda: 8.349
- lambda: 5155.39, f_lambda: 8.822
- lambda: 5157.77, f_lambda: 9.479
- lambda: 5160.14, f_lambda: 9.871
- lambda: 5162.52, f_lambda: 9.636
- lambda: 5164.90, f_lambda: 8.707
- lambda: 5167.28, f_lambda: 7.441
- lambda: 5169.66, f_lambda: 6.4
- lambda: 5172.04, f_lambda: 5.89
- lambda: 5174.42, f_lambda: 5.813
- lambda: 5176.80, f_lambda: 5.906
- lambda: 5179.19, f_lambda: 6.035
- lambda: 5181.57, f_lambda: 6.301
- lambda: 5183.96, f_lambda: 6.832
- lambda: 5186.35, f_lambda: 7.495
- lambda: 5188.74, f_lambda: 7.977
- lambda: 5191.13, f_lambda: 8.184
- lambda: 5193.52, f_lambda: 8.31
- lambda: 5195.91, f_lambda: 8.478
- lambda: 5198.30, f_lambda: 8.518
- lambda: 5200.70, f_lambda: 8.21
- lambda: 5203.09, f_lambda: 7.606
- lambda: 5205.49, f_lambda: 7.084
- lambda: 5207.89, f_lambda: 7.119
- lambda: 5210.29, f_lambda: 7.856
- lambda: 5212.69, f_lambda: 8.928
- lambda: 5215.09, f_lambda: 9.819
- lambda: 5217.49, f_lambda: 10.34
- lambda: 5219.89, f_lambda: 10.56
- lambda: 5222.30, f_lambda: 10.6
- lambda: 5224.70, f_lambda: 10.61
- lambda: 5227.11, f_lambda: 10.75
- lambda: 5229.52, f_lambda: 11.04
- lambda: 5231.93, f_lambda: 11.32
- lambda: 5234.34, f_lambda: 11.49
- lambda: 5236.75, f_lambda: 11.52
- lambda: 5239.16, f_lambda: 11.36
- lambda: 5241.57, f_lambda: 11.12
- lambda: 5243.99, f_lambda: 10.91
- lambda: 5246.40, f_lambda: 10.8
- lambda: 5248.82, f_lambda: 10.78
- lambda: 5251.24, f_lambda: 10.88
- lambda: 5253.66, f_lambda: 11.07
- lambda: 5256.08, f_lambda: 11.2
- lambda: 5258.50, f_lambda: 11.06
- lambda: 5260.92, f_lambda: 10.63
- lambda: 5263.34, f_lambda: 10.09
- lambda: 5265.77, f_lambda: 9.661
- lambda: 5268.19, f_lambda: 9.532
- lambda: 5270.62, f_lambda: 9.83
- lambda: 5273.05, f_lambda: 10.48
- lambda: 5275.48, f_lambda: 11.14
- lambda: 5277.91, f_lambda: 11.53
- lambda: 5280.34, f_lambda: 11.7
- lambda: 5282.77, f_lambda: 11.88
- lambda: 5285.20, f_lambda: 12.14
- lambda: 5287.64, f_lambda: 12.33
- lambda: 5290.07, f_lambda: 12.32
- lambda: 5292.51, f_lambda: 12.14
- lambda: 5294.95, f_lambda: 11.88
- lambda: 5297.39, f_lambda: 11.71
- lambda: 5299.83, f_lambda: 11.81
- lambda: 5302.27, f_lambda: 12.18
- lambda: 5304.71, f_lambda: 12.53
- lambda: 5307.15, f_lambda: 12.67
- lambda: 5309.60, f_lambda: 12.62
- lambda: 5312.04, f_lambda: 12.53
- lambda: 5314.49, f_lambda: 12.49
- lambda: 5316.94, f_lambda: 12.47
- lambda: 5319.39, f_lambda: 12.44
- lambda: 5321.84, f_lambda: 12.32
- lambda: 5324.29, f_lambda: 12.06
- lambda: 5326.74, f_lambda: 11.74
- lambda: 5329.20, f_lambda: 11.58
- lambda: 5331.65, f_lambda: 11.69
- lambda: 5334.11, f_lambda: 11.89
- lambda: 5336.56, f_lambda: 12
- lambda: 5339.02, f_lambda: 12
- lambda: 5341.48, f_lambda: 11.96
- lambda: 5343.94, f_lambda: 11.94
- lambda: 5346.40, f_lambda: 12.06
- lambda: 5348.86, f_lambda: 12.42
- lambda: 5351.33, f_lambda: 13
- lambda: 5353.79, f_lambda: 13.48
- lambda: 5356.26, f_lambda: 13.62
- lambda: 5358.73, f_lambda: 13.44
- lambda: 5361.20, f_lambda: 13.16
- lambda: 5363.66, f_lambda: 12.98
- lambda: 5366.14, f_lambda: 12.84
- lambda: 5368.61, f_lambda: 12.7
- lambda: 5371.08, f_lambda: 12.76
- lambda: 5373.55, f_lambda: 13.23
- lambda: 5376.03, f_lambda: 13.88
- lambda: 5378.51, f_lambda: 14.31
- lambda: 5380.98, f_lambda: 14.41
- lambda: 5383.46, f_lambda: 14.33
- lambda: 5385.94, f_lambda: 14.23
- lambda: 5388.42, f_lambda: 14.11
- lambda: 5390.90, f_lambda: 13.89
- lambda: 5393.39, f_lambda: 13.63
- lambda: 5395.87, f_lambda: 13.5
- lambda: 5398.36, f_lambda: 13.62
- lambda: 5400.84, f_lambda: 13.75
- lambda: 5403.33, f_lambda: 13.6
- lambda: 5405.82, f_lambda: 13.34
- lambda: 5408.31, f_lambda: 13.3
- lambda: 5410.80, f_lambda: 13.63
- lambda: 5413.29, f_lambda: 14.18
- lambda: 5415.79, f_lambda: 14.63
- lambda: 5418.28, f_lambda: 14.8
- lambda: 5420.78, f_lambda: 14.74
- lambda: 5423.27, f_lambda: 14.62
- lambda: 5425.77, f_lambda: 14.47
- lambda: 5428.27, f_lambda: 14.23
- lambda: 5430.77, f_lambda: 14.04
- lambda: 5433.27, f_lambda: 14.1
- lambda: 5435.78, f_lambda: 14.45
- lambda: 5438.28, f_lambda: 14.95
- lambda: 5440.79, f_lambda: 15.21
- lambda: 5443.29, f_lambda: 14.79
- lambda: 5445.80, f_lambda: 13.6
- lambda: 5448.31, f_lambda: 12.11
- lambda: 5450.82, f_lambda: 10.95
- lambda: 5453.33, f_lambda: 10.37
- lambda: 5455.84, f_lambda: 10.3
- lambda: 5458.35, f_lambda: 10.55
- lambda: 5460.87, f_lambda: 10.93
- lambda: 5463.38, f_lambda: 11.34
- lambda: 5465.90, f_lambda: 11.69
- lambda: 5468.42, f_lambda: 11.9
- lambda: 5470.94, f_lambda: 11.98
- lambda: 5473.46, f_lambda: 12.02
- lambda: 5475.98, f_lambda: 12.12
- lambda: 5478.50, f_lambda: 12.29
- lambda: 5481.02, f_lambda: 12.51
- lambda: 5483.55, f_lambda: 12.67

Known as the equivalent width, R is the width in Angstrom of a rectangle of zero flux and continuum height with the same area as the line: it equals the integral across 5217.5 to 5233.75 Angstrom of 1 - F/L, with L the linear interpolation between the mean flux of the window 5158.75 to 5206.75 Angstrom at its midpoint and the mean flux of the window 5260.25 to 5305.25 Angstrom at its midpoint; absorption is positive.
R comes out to -2.9 Angstrom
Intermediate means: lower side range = 7.54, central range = 10.8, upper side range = 11.3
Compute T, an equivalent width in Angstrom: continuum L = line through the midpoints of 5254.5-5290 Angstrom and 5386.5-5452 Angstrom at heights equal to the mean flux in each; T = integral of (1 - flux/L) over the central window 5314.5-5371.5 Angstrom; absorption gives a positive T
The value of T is -0.2 Angstrom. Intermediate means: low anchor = 11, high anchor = 13.9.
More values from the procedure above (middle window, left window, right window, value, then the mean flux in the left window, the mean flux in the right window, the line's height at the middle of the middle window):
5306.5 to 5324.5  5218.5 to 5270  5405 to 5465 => -1.1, 10.8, 13.3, 11.7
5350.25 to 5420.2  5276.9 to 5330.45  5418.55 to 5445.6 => -0.1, 12.1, 14.5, 13.7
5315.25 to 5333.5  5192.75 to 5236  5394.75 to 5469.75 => -1.1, 9.4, 13.3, 11.3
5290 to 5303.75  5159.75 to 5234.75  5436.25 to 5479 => -2.9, 8.43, 12.2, 9.88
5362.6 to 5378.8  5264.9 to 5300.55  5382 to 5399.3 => 0.3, 11.3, 13.9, 13.4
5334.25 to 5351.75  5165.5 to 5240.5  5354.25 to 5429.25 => 0.4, 8.59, 13.8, 12.4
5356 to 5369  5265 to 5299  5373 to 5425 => 0.1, 11.3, 14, 13.2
